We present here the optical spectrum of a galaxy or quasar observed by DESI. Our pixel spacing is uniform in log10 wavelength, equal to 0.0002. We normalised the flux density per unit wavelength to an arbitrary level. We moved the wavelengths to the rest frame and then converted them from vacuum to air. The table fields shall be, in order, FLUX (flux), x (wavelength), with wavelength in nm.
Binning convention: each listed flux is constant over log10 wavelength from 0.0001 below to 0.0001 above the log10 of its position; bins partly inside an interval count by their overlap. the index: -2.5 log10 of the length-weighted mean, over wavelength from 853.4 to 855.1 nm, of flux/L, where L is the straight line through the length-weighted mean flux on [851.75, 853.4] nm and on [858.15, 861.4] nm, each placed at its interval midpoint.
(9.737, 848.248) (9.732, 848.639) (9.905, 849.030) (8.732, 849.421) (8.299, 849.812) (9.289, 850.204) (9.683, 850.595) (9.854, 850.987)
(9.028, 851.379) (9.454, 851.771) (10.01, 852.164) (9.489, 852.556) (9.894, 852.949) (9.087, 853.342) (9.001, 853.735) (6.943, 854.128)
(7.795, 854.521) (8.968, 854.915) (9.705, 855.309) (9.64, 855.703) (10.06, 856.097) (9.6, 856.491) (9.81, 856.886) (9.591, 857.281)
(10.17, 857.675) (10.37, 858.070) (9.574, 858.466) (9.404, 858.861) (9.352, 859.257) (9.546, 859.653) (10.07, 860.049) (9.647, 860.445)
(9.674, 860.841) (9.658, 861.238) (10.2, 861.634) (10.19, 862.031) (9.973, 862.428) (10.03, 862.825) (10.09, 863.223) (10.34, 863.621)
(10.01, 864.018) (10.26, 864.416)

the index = 0.17 mag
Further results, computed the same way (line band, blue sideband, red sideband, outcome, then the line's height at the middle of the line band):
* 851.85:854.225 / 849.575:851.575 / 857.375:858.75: 0.03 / 9.47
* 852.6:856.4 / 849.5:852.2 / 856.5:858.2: 0.07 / 9.66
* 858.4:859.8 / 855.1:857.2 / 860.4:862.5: 0.04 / 9.84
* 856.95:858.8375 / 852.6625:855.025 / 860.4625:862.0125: -0.06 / 9.31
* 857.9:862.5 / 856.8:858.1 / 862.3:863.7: 0.02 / 10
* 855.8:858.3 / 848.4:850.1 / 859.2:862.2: -0.03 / 9.61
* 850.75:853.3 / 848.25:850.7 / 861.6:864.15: -0.02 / 9.45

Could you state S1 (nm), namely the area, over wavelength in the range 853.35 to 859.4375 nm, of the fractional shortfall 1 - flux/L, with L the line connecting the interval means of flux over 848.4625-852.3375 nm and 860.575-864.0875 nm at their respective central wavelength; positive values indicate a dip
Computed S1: 0.240 nm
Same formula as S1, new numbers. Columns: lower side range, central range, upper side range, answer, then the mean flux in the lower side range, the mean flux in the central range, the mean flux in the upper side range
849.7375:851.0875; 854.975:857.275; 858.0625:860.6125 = -0.039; 9.33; 9.7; 9.66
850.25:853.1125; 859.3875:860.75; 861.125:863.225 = 0.030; 9.61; 9.73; 10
